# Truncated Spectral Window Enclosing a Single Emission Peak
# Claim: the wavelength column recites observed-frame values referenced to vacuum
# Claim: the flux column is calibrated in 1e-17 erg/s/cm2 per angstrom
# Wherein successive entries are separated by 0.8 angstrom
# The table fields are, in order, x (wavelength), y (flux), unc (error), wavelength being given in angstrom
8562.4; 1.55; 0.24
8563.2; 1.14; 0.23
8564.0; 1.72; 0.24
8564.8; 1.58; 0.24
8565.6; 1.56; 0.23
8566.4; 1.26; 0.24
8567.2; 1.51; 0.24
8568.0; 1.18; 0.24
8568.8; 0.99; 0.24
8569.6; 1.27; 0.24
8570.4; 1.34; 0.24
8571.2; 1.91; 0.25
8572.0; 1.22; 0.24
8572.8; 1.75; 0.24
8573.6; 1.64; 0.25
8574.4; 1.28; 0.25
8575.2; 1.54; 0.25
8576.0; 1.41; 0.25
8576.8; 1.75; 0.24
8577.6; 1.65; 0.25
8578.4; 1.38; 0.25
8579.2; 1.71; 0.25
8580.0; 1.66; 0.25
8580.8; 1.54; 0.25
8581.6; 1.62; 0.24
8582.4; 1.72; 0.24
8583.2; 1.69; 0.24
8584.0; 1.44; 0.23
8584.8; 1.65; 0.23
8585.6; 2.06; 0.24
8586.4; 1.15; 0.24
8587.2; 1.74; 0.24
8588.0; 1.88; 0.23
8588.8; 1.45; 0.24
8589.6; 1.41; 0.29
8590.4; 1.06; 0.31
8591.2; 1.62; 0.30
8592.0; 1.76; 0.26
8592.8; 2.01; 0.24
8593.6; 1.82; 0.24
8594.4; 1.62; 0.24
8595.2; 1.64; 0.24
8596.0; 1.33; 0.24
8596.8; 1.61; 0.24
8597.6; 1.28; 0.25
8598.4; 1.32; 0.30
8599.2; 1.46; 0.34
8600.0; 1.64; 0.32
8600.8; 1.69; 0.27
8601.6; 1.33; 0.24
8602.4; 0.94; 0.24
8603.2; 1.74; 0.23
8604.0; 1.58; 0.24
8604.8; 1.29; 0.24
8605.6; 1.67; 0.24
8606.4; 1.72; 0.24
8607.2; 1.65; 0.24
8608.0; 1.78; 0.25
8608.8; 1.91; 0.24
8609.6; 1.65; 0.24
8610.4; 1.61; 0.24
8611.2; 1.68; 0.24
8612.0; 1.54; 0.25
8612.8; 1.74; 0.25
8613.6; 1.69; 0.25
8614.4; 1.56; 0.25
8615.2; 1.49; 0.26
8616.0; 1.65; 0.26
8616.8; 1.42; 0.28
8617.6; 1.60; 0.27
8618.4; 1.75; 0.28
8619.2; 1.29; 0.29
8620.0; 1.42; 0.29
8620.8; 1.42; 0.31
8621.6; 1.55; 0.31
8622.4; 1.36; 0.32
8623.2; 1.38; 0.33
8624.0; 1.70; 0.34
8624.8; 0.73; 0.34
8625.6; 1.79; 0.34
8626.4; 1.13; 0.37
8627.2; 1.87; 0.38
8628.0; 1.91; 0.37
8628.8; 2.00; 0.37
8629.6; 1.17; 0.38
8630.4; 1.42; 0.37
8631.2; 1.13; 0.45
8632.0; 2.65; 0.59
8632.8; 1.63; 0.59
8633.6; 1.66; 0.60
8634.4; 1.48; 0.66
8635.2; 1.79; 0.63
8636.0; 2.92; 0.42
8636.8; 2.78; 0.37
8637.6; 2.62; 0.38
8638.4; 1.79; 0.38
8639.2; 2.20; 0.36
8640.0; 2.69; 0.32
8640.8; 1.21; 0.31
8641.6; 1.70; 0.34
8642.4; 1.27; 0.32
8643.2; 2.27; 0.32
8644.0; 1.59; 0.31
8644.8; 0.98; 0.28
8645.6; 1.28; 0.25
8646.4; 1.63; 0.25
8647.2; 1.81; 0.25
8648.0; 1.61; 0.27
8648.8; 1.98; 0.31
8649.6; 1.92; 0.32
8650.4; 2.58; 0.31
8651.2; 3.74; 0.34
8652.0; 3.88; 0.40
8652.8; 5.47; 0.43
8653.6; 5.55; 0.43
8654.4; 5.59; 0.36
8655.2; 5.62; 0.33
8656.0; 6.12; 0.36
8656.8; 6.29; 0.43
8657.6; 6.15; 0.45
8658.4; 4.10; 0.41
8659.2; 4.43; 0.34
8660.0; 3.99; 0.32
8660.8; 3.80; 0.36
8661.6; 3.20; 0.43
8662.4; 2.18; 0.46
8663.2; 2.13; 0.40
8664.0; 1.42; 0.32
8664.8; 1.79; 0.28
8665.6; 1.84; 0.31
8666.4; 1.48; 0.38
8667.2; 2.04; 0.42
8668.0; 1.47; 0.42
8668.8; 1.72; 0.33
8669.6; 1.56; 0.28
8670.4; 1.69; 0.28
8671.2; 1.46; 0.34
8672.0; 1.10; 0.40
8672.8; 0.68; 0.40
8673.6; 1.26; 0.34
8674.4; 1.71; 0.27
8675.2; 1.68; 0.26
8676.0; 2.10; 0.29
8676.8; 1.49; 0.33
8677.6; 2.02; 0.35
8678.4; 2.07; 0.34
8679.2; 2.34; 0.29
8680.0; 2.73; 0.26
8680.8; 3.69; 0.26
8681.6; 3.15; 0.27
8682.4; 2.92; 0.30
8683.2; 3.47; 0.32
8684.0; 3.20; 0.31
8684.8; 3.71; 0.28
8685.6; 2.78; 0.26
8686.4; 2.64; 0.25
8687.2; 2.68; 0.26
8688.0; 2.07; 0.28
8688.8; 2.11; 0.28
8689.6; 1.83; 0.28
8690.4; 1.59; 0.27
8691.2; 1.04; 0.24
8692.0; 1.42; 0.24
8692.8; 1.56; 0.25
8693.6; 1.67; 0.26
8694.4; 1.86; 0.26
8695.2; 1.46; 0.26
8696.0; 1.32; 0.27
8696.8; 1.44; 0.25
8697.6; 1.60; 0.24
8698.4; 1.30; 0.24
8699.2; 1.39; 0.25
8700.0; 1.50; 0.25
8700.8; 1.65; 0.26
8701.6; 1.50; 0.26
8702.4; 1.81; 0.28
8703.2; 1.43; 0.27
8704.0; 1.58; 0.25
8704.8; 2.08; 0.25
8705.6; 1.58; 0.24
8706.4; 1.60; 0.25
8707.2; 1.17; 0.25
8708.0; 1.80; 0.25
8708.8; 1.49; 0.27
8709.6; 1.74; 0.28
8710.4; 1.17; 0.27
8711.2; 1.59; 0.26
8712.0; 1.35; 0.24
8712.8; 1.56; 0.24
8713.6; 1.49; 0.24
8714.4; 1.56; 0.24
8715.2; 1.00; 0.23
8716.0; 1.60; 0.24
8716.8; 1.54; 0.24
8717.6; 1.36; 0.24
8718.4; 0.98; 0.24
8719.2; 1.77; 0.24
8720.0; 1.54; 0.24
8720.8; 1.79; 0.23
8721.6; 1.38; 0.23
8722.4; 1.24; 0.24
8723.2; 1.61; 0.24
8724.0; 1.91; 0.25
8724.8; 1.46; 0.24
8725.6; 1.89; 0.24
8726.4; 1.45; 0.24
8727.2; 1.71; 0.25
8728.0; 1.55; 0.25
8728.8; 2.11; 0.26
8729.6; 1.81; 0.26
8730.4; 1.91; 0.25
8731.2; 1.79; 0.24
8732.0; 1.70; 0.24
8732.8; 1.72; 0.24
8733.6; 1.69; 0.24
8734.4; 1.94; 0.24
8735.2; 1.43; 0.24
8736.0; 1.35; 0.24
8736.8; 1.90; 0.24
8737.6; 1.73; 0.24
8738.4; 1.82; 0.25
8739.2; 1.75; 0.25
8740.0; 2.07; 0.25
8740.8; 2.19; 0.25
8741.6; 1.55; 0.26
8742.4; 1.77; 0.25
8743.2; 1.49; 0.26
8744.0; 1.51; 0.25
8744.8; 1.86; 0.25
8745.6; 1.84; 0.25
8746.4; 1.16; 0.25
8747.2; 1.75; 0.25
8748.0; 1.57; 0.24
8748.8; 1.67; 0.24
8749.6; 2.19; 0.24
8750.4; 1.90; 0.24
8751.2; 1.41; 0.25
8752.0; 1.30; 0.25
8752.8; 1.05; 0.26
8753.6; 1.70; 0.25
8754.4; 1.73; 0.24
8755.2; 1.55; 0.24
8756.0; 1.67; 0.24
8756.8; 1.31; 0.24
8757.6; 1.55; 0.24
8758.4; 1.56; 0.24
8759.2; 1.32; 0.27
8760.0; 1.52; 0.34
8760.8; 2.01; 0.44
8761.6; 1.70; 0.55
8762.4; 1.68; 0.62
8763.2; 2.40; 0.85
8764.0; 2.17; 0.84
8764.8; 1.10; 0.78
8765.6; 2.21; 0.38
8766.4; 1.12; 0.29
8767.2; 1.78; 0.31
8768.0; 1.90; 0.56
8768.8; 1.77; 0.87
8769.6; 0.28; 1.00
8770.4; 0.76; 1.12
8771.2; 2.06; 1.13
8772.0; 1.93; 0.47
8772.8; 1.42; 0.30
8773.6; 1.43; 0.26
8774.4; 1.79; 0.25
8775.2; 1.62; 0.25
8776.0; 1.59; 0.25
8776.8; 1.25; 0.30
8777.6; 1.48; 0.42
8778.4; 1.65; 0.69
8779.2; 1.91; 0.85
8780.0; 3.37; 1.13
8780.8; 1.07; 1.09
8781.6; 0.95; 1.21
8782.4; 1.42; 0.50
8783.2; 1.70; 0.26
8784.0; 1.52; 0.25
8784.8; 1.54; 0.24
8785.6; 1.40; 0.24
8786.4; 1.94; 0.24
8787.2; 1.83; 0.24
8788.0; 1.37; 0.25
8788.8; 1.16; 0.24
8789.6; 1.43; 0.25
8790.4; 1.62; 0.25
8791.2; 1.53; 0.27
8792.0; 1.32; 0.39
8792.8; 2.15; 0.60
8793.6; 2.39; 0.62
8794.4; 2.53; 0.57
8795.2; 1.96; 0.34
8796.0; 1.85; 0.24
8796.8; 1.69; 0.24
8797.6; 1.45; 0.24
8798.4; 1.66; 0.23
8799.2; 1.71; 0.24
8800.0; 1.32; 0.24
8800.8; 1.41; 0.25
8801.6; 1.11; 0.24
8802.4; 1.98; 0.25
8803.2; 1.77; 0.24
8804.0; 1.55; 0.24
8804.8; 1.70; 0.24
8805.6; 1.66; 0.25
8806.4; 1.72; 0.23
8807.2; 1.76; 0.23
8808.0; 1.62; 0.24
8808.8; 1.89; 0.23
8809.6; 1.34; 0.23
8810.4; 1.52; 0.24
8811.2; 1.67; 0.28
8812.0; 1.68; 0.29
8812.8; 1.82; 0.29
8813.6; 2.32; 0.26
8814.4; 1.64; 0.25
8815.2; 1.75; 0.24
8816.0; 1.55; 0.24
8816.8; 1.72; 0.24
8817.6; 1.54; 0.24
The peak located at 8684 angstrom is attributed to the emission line [N II]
